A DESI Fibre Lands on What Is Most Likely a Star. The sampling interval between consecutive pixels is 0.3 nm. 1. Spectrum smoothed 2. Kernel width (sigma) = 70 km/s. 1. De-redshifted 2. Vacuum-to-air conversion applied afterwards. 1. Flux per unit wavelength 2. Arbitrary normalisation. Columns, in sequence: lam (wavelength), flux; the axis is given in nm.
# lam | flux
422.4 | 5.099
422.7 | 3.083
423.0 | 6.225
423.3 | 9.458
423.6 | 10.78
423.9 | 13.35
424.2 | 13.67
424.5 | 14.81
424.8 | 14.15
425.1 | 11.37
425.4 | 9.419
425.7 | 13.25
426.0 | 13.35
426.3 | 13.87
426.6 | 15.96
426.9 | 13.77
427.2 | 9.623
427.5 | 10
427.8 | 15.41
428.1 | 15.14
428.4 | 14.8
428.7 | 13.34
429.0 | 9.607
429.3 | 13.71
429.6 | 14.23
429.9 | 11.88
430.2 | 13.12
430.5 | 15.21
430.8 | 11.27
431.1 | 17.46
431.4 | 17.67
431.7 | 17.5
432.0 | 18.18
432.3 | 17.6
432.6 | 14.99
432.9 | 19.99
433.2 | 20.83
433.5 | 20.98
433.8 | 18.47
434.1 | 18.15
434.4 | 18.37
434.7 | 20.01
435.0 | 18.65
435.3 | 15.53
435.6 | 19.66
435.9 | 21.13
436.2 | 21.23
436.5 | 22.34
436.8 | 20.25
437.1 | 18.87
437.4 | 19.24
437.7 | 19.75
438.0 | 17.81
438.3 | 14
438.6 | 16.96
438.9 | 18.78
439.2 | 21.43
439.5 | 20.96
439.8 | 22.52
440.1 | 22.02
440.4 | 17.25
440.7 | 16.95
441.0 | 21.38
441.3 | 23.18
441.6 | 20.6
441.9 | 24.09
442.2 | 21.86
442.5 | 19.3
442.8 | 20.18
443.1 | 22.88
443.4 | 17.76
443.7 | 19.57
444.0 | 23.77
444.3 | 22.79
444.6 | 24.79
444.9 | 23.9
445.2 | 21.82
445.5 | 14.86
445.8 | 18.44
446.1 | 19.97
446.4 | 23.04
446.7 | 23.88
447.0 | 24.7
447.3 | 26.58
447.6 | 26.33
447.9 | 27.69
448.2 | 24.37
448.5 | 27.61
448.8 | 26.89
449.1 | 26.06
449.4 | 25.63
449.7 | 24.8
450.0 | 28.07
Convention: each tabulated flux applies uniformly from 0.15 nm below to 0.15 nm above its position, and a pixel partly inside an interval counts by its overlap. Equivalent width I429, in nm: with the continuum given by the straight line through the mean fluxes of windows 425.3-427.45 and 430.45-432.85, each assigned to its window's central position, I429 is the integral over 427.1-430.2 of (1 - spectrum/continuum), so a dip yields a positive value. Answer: 0.32 nm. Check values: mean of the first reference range 12.7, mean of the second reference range 16.4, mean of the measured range 12.8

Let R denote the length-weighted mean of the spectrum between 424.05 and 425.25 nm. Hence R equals 13.5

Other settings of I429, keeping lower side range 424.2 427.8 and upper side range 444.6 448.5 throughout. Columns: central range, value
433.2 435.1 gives -0.259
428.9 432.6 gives 0.104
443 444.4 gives 0.034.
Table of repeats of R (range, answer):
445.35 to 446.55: 19.1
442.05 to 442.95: 20.4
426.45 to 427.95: 13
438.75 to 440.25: 21.1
